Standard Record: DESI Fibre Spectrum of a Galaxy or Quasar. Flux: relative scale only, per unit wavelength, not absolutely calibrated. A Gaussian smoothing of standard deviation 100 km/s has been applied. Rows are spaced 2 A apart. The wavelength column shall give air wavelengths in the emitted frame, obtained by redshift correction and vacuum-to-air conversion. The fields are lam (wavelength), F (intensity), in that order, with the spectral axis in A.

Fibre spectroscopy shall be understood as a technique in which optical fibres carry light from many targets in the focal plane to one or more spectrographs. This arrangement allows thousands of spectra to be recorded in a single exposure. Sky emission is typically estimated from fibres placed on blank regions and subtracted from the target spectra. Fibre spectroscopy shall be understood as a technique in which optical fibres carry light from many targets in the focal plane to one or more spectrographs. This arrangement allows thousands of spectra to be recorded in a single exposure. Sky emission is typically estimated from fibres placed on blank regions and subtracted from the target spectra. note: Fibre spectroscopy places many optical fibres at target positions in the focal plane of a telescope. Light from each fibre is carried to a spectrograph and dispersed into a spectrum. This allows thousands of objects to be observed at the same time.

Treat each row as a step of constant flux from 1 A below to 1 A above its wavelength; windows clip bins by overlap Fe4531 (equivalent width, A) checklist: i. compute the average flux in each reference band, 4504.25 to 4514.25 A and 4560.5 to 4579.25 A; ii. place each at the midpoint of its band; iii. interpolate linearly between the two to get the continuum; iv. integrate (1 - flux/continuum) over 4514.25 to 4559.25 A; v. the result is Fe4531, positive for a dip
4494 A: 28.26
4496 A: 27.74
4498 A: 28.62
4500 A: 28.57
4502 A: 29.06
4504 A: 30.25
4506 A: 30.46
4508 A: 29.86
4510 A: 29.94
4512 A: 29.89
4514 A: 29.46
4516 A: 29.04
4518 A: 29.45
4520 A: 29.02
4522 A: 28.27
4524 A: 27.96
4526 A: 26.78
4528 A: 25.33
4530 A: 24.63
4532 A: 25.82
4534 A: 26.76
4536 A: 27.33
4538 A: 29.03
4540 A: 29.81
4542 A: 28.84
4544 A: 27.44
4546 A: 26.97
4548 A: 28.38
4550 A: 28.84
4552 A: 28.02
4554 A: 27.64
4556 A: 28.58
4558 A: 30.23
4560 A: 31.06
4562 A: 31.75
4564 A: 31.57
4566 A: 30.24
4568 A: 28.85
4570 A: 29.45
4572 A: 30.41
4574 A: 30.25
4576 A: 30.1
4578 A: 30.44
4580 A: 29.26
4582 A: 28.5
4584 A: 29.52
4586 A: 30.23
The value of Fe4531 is 3.3 A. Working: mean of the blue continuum 30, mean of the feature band 28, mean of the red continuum 30.3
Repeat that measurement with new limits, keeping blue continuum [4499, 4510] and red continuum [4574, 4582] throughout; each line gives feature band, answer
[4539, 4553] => 0.66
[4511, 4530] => 0.98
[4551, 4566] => -0.05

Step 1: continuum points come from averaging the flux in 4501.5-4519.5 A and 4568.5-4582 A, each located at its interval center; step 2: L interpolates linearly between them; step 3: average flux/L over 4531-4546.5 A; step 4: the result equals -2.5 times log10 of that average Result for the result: 0.075 mag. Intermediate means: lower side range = 29.7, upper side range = 29.8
